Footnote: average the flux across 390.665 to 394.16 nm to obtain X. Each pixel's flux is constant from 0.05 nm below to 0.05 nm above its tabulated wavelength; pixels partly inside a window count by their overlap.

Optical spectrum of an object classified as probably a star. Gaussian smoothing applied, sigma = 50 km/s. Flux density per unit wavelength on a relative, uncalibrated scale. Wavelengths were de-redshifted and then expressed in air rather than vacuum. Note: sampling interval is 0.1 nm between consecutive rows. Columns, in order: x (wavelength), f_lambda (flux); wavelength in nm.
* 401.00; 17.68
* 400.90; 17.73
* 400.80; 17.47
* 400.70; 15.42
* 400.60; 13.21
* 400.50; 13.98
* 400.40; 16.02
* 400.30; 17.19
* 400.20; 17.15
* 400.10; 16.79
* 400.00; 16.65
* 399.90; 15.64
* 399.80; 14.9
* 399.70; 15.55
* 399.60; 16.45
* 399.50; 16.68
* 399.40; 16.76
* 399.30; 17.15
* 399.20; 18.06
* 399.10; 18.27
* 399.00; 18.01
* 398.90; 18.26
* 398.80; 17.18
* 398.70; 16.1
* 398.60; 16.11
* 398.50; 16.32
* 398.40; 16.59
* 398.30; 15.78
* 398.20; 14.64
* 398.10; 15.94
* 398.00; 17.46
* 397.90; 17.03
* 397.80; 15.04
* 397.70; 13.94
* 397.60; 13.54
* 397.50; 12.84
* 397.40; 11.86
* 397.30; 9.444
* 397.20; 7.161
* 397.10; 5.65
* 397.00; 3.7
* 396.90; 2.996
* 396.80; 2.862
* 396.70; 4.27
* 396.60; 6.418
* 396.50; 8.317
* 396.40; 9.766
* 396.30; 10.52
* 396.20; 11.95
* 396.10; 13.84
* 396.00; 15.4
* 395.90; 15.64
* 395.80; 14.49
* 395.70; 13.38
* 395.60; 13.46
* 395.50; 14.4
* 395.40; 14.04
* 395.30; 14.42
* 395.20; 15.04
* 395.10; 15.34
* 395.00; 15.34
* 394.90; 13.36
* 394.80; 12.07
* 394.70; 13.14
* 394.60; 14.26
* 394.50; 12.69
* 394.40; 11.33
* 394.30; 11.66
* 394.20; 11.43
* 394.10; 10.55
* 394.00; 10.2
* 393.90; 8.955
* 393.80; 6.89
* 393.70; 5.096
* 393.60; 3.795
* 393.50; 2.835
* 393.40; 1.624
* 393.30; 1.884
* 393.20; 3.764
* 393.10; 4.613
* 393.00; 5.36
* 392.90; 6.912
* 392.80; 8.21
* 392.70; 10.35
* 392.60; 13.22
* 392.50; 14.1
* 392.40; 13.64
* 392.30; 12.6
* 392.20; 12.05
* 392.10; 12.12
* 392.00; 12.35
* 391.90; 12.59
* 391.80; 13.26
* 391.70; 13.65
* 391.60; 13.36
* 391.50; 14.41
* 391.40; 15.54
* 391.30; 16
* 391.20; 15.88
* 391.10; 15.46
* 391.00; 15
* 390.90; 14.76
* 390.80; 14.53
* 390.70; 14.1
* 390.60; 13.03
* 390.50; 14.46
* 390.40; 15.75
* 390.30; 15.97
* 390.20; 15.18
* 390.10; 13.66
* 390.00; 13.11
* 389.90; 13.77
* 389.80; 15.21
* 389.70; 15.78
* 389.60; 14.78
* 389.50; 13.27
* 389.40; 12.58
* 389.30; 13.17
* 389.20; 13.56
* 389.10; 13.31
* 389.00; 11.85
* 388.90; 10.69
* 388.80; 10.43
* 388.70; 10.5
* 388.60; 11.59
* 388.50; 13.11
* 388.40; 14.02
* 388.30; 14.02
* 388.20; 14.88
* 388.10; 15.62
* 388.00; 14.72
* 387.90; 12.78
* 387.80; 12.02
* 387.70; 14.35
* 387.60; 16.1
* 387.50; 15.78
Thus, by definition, 10.5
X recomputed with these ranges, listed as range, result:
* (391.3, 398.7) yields 11.3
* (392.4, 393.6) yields 6.8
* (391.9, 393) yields 11.3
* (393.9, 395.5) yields 12.9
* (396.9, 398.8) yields 13.1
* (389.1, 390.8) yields 14.2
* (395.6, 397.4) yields 9.36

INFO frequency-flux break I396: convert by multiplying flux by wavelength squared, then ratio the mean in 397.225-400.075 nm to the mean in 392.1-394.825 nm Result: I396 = 1.8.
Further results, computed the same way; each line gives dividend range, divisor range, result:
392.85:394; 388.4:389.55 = 0.41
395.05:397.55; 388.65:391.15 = 0.80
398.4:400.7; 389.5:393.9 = 1.47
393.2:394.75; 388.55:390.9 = 0.63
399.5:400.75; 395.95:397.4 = 1.97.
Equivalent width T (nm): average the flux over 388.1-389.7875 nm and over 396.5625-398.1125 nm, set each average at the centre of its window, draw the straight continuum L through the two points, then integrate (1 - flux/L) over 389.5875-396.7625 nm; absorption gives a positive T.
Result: -0.23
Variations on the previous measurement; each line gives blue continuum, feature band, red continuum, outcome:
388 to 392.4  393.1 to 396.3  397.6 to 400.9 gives 0.88 nm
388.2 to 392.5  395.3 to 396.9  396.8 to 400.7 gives 0.35 nm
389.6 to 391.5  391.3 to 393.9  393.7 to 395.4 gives 0.79 nm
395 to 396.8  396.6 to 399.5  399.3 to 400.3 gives 0.30 nm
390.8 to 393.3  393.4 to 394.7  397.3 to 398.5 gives 0.40 nm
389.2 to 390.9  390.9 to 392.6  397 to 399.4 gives 0.06 nm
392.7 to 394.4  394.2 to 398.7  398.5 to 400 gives -0.39 nm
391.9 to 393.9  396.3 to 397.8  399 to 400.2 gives 0.57 nm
